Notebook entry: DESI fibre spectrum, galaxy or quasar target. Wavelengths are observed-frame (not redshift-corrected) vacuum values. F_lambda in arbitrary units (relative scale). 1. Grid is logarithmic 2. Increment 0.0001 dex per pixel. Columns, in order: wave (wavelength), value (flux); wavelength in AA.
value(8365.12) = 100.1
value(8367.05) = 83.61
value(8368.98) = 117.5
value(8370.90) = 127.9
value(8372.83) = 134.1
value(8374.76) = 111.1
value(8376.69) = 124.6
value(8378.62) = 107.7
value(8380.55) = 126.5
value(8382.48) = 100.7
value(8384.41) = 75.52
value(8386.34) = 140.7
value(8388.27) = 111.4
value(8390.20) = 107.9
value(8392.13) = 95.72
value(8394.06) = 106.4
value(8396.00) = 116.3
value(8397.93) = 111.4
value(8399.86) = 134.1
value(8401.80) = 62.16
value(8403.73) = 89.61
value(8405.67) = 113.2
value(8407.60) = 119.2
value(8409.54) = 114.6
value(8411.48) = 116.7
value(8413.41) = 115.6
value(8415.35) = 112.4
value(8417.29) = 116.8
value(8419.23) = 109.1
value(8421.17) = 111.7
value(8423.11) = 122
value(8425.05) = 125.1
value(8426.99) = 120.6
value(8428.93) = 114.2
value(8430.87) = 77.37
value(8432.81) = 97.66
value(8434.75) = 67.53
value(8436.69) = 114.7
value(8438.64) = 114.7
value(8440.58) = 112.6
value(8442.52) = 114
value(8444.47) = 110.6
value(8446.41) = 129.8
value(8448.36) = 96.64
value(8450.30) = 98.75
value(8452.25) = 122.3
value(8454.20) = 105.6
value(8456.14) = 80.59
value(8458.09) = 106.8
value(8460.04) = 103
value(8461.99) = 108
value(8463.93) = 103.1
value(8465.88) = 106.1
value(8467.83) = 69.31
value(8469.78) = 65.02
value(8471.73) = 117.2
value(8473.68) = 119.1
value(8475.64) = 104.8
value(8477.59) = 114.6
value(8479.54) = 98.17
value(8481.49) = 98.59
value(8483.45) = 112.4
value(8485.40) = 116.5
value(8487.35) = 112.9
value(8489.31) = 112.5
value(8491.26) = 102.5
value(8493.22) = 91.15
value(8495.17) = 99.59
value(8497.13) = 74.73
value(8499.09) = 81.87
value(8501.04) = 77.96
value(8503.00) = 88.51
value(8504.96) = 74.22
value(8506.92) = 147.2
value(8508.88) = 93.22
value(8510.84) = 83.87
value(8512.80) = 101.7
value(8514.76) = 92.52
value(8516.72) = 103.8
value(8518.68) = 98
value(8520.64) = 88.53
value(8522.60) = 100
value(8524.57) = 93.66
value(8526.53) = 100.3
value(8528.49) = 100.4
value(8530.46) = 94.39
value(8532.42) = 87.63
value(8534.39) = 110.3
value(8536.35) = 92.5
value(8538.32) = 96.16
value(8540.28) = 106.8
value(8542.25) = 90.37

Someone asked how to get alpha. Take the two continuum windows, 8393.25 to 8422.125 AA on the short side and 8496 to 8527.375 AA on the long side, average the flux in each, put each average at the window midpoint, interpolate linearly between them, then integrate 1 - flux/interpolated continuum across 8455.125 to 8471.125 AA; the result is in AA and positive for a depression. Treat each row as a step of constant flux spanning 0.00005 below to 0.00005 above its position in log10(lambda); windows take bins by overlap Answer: 1.3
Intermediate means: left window 110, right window 93.7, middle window 93.4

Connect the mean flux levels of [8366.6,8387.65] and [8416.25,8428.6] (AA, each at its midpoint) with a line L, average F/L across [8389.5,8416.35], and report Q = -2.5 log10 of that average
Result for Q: 0.075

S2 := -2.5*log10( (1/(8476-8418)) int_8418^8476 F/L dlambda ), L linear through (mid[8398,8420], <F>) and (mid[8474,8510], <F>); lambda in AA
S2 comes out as 0.00 mag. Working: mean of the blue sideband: 109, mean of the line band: 105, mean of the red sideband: 100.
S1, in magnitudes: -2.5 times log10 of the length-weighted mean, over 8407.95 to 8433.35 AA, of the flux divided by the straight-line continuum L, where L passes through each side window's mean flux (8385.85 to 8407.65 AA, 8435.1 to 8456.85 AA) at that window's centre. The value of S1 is -0.04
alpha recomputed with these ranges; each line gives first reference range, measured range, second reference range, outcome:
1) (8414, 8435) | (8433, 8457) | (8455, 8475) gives -0.6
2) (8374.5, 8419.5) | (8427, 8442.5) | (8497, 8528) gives 0.4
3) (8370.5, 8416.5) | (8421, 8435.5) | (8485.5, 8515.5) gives 0.2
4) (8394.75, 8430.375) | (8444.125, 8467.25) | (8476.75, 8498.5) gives 0.3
